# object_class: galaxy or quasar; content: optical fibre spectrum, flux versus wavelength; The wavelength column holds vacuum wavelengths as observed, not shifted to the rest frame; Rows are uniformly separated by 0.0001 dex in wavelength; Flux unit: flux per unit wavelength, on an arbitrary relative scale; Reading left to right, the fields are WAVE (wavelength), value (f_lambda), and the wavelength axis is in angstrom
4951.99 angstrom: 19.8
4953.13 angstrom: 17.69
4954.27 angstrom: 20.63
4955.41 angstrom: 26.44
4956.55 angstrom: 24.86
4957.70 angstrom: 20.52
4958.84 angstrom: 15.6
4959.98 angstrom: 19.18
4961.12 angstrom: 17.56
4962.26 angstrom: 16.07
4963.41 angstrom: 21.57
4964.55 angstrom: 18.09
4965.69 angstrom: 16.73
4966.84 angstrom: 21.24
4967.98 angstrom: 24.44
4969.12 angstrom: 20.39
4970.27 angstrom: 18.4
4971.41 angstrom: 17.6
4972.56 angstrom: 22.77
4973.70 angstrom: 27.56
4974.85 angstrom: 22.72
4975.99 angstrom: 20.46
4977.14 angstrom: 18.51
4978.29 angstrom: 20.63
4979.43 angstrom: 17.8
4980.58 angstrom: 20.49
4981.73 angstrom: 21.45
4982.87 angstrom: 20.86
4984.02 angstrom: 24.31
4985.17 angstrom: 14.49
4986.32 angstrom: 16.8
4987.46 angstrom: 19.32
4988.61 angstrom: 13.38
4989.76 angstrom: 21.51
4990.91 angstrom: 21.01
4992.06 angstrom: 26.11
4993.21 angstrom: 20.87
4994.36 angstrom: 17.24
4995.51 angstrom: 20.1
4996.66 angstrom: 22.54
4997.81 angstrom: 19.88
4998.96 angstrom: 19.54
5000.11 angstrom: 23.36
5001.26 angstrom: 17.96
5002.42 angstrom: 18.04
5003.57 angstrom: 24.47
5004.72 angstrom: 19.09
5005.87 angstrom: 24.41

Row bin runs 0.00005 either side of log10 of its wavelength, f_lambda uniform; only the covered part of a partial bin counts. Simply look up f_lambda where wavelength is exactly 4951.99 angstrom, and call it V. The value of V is 19.8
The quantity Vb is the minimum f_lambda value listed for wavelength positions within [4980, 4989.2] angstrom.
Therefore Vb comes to 13.38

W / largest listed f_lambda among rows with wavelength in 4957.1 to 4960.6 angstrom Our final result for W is 20.52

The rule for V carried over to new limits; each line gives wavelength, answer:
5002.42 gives 18.04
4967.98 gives 24.44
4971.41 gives 17.6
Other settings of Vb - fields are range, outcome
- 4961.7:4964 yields 16.07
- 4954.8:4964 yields 15.6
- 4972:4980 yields 17.8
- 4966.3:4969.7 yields 20.39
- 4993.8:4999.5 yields 17.24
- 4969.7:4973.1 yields 17.6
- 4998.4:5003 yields 17.96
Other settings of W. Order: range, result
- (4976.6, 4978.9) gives 20.63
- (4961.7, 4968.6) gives 24.44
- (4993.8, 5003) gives 23.36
